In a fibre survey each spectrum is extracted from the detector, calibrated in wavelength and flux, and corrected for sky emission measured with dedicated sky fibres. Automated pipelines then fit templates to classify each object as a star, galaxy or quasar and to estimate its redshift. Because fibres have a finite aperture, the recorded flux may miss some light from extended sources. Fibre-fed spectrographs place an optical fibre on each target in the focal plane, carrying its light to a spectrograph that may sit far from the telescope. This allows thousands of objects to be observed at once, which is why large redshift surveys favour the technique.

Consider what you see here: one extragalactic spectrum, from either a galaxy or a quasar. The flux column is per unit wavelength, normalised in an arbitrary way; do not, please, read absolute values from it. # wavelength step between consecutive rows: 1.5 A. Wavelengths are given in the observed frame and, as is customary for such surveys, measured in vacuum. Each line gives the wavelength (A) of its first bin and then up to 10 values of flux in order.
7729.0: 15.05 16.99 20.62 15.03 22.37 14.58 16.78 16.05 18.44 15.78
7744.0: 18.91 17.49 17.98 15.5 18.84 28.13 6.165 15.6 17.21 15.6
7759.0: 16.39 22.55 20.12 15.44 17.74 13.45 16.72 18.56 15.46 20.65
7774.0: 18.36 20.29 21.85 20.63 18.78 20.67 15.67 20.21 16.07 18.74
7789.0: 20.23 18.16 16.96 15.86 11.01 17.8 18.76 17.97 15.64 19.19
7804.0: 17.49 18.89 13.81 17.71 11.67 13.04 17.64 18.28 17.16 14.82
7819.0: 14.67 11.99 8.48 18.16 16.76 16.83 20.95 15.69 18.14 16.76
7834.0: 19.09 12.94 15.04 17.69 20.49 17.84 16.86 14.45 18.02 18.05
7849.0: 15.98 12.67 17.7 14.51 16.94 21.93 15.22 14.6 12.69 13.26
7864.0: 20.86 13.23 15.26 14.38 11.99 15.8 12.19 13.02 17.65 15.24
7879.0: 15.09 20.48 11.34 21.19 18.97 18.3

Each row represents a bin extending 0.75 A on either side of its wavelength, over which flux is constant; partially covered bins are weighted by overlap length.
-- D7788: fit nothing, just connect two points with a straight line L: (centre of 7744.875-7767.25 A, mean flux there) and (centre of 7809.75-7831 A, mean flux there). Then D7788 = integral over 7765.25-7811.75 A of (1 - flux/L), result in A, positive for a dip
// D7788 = -3.0 A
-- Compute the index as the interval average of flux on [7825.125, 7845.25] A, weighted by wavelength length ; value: 17.1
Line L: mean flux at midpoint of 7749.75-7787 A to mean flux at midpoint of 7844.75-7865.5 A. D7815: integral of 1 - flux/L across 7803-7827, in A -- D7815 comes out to 2.2 A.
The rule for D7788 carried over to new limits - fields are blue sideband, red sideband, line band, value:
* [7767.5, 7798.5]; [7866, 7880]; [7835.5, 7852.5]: -0.94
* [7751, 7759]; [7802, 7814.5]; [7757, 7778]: -2.54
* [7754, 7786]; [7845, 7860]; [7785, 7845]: 2.66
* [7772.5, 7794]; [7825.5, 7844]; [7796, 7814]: 1.55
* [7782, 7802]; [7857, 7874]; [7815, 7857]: -2.18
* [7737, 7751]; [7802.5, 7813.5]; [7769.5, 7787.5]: -2.49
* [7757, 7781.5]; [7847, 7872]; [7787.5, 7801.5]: 0.44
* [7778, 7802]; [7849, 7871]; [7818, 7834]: 0.49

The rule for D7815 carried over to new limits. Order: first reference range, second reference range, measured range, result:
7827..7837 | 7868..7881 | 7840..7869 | -0.29 A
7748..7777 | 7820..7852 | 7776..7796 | -0.97 A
